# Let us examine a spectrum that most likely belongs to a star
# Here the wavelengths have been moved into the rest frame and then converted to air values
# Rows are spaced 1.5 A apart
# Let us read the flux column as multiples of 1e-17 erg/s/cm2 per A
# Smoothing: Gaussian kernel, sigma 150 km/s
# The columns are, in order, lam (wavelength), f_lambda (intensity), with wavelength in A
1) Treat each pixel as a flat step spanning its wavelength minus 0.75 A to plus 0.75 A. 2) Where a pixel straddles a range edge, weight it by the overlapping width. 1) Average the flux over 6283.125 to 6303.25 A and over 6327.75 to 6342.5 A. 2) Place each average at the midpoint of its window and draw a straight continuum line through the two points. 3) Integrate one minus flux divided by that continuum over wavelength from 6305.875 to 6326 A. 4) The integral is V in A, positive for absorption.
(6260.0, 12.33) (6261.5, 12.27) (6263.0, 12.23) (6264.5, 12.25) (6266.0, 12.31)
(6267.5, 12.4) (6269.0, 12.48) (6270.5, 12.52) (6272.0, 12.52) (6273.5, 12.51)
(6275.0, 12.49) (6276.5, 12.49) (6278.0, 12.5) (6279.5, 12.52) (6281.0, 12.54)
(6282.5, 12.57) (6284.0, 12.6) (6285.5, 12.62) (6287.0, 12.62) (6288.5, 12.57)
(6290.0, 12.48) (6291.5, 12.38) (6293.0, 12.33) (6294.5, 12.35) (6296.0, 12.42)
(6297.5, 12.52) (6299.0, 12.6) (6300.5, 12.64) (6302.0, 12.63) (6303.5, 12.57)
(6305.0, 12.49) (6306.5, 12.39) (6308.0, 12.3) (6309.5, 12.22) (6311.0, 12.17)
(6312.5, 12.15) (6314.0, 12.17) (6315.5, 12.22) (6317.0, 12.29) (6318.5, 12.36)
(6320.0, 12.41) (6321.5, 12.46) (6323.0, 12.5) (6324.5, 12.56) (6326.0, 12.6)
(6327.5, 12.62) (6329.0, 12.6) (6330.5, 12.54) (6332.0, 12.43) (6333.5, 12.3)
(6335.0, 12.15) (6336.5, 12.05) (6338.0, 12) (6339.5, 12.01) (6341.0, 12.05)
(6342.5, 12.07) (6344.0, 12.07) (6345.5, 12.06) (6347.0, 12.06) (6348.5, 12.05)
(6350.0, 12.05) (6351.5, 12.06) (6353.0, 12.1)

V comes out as 0.1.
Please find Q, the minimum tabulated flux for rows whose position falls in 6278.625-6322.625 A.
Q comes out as 12.15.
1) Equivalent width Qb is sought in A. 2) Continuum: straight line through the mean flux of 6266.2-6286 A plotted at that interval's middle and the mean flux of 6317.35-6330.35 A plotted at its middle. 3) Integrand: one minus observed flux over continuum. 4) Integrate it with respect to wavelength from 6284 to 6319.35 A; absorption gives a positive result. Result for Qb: 0.3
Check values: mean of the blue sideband 12.5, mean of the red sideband 12.5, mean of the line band 12.4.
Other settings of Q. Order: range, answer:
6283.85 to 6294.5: 12.33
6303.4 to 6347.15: 12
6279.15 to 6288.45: 12.52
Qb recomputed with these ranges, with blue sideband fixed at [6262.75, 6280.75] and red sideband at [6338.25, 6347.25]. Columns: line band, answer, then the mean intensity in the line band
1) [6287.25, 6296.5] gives -0.1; 12.4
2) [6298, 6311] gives -0.2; 12.5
